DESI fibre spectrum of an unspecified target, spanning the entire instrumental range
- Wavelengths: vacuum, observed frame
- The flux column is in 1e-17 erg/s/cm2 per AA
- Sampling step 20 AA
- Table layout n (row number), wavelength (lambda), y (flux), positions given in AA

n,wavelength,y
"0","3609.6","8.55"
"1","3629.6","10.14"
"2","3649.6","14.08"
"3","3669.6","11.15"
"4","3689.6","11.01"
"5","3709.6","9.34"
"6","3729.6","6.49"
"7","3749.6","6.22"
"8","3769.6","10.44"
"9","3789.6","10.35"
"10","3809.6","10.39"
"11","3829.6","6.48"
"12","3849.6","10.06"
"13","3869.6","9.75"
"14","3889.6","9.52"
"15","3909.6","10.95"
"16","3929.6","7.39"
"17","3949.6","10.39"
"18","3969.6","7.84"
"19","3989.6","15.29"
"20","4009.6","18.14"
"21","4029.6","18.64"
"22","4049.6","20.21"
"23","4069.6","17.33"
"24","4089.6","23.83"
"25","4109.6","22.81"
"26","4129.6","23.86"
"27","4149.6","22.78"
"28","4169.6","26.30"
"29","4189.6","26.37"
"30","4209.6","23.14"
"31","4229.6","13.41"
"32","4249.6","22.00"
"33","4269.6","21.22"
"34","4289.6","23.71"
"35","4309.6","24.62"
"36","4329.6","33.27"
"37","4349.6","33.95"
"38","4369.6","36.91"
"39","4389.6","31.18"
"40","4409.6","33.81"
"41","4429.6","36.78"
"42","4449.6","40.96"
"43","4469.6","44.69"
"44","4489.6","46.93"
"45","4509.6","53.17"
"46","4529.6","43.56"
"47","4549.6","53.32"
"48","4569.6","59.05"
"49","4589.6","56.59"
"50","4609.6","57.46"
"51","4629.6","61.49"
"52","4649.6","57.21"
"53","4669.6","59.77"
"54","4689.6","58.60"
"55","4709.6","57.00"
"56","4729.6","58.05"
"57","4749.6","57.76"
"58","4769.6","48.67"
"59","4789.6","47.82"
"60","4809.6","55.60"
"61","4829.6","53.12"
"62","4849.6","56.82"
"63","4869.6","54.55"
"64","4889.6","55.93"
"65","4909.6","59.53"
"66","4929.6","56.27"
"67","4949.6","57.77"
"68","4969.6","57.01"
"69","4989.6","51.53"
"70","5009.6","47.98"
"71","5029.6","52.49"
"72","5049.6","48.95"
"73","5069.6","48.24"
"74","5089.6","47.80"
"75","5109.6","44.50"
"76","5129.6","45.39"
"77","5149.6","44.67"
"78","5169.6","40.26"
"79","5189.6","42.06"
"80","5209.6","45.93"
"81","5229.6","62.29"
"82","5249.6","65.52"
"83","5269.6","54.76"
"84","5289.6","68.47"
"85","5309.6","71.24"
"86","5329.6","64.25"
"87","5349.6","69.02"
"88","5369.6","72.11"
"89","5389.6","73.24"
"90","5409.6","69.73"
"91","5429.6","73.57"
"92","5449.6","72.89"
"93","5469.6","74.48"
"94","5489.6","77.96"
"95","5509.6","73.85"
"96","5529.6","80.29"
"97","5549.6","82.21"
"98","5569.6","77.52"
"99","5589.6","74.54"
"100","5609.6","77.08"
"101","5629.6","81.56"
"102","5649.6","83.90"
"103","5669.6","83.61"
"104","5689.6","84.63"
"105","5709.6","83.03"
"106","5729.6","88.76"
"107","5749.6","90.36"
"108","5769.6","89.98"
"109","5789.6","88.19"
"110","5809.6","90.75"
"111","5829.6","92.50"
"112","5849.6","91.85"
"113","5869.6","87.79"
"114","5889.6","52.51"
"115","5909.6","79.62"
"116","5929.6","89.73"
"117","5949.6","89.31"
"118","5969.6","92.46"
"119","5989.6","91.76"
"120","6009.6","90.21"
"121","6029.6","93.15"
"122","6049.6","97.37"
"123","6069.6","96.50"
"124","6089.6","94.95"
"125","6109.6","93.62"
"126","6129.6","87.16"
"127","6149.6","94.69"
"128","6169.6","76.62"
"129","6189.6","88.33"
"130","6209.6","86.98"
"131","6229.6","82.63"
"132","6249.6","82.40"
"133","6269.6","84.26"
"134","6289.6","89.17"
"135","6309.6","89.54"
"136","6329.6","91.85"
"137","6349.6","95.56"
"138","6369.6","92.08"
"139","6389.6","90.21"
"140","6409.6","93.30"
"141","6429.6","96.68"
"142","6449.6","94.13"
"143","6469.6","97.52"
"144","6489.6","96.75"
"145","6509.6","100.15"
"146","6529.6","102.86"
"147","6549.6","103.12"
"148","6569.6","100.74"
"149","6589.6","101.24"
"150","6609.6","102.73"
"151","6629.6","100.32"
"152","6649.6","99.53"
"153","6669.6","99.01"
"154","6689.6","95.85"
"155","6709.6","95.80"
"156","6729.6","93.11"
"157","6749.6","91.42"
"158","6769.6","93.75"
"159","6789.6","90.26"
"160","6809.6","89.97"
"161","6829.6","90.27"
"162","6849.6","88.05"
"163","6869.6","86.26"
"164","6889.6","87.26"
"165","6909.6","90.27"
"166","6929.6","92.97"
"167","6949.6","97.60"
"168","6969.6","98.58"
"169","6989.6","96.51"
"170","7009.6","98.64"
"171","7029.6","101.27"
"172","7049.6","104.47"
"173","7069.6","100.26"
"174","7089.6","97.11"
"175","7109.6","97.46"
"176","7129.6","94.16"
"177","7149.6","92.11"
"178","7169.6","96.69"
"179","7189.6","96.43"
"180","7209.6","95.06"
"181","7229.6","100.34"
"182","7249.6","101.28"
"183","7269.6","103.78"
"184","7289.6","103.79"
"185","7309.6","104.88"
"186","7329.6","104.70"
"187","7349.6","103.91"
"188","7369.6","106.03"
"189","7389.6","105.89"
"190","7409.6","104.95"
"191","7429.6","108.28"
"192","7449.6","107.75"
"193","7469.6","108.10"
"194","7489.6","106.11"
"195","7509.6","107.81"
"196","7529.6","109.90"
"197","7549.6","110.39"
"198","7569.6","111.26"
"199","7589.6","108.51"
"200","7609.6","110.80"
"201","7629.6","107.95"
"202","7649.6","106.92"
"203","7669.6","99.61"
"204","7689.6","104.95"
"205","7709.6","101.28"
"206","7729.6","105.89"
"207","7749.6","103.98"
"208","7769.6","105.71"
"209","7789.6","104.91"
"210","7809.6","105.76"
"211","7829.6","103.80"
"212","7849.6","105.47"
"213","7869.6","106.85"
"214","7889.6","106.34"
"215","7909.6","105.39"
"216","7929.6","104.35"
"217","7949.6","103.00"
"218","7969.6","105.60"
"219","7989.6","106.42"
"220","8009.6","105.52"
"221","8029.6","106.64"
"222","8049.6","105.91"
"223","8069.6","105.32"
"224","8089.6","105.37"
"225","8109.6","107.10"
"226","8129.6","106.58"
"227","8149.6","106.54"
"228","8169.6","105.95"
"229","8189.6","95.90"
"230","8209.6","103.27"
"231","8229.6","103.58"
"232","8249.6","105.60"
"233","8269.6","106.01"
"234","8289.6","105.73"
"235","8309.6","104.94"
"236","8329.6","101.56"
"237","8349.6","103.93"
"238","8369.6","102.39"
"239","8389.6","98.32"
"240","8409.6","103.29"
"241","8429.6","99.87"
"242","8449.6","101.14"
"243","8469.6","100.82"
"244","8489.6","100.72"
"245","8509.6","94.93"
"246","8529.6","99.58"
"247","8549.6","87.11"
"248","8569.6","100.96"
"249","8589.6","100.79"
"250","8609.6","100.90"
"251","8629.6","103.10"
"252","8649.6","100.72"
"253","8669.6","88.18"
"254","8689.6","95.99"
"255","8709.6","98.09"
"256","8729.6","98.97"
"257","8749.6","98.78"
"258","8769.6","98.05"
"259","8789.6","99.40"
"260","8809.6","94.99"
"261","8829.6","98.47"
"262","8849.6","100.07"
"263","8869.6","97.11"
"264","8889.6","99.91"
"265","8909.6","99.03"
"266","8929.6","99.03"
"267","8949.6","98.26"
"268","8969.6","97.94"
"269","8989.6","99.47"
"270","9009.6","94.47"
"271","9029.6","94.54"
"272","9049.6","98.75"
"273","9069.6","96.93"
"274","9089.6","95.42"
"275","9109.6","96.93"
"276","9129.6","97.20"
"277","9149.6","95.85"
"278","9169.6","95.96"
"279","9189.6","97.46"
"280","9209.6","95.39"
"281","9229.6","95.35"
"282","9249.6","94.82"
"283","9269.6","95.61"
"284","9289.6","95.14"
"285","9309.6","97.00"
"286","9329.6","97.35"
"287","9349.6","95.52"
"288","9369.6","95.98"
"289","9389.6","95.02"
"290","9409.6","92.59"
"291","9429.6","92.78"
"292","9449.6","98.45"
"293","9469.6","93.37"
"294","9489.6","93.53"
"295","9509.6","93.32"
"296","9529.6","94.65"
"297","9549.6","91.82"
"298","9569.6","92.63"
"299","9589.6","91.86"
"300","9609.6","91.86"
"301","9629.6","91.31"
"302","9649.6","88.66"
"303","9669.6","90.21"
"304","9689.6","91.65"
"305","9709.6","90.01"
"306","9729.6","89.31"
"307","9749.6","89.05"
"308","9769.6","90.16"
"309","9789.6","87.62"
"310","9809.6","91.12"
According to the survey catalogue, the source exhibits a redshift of 0.000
